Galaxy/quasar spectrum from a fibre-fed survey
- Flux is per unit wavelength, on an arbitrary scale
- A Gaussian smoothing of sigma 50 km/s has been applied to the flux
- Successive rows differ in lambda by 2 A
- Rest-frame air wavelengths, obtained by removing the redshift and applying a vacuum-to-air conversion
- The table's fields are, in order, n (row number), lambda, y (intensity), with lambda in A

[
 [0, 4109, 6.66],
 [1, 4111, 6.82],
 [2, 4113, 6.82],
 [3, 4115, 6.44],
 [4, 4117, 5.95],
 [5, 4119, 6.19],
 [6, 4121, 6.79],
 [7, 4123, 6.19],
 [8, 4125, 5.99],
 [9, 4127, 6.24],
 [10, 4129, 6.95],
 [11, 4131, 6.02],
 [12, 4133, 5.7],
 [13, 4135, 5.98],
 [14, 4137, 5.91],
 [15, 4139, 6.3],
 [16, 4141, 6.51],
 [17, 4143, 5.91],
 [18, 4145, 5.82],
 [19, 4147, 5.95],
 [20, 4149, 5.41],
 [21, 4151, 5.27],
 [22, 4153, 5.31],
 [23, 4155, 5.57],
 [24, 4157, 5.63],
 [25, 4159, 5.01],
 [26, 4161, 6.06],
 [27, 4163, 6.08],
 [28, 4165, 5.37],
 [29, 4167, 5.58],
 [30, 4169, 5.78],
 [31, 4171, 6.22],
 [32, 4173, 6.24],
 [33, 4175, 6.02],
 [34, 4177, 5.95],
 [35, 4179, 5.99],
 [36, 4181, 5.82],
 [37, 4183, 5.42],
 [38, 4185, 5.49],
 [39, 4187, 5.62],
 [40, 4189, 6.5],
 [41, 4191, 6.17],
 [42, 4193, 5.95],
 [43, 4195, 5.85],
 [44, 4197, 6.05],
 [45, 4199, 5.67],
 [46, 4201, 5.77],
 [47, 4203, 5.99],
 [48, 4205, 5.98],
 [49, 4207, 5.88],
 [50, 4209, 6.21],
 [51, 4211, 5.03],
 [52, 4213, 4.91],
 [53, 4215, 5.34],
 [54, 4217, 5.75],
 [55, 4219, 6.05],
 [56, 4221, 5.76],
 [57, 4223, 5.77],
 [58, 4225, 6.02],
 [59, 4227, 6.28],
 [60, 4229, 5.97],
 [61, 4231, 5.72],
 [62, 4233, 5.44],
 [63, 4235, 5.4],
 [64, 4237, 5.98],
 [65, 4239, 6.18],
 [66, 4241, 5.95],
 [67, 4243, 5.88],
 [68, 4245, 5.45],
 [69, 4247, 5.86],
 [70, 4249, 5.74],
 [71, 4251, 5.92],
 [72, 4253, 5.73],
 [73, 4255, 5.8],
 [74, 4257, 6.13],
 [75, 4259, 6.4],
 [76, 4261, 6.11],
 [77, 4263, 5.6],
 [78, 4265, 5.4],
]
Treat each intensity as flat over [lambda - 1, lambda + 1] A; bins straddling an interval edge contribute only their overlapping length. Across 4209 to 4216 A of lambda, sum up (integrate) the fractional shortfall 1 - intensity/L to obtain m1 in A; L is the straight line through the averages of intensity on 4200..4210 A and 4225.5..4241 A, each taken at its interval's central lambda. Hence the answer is 0.8 A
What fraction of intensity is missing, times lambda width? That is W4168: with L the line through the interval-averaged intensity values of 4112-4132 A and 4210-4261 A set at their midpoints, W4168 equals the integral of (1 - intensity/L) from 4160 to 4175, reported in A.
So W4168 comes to 0.5 A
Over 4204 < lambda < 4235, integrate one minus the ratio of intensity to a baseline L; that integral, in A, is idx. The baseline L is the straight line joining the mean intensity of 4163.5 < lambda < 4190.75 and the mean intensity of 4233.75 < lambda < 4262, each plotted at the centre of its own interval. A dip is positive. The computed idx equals 0.8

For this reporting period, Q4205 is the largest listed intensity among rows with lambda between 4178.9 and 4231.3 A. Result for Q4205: 6.5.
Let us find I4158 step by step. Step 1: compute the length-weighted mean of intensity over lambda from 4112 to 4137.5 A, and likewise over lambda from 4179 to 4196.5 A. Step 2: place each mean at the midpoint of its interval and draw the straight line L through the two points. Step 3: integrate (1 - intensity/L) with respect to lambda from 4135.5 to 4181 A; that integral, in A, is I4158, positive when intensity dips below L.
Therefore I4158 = 1.73 A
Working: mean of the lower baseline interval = 6.25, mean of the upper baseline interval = 5.87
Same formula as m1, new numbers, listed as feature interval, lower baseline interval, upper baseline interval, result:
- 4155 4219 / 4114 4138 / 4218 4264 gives 2.6 A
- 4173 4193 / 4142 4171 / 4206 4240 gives -0.8 A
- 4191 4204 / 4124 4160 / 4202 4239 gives -0.3 A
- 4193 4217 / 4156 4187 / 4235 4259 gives 0.4 A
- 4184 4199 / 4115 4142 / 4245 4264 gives 0.3 A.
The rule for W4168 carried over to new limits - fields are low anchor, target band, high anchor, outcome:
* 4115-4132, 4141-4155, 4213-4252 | 1.2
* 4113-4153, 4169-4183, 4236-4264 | 0.1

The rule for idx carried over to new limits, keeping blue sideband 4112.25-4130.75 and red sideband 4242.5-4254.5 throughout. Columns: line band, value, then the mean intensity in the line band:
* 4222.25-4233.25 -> -0.1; 5.9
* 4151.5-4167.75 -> 1.6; 5.57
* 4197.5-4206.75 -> 0.2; 5.87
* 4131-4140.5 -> 0.5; 6.01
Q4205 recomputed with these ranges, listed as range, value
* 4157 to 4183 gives 6.24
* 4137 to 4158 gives 6.51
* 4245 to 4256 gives 5.92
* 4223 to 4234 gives 6.28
